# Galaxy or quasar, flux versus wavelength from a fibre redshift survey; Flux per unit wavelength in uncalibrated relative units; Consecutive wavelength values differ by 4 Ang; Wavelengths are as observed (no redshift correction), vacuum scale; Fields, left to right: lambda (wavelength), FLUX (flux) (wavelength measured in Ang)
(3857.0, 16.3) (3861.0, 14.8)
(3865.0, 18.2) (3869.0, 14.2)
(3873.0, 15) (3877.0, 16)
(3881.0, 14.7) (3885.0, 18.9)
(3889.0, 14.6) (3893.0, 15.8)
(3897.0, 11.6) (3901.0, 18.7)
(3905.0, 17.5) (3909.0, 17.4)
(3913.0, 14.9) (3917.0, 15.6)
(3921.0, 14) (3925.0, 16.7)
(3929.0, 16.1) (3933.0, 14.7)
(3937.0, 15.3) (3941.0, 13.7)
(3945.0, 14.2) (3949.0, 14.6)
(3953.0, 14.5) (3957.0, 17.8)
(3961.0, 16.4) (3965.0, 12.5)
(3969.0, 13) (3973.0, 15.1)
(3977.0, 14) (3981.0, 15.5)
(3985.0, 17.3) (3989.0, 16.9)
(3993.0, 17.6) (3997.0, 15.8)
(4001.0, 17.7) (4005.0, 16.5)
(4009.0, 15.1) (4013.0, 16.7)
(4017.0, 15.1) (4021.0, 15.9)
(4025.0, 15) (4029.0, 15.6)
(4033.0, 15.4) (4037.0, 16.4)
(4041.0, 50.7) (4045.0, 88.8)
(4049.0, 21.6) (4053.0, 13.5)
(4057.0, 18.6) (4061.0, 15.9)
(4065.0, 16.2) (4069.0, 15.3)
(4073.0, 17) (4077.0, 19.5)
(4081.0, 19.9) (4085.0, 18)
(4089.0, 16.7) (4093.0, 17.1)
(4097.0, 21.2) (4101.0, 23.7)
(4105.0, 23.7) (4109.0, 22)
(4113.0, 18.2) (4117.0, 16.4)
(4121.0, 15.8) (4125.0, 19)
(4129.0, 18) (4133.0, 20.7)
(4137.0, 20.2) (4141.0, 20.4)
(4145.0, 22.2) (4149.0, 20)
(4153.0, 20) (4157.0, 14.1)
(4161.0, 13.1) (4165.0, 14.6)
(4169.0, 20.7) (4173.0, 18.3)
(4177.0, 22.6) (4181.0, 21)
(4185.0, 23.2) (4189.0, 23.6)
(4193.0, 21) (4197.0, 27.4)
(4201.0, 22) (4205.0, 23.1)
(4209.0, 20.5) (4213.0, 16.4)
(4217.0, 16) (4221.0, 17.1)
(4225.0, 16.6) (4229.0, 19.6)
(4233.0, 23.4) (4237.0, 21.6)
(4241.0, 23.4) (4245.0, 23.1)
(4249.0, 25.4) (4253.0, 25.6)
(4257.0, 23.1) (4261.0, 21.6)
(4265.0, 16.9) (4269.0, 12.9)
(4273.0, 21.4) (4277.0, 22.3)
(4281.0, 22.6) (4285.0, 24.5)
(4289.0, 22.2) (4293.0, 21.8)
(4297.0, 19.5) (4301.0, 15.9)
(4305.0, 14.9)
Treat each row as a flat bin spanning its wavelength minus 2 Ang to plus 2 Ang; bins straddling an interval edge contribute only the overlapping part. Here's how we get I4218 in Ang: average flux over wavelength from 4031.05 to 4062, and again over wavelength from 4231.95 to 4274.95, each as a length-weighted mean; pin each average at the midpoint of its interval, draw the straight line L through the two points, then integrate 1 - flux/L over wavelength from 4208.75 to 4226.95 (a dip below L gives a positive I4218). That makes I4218 4.8 Ang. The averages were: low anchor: 30.6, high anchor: 21.6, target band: 17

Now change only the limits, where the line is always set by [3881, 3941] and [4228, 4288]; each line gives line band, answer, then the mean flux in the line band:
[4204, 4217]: 1.2 Ang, 19.1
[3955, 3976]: 2.2 Ang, 14.9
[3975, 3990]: 1.0 Ang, 15.9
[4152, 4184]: 3.4 Ang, 18.1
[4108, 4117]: 0.1 Ang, 19.1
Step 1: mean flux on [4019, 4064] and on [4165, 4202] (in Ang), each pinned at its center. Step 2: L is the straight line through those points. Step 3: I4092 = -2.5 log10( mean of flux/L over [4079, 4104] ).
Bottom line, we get 0.24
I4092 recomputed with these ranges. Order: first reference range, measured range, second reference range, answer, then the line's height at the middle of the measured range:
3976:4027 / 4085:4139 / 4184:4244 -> -0.04 mag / 18.7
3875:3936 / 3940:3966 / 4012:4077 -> 0.22 mag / 18.3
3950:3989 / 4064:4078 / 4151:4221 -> 0.03 mag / 17.3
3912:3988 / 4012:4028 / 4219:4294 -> 0.06 mag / 16.5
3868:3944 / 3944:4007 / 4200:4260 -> 0.08 mag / 16.7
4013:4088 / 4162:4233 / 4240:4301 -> 0.08 mag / 21.8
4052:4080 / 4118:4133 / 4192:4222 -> 0.03 mag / 18.4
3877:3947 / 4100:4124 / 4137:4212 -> -0.03 mag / 19.2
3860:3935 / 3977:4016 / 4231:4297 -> 0.07 mag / 17.4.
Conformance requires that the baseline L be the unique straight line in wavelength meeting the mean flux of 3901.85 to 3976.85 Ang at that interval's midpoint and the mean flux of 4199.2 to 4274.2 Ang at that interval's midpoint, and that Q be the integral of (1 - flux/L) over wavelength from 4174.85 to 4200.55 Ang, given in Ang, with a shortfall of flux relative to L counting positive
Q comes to -4.45 Ang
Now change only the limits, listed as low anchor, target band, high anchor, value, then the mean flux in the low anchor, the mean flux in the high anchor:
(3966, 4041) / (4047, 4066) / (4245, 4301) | 0.4 Ang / 16.7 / 21.4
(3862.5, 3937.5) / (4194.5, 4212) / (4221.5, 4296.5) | -1.9 Ang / 15.8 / 21.4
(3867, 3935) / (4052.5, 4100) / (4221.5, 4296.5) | 2.1 Ang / 15.7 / 21.4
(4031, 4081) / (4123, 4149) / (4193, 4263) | 3.9 Ang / 25.5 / 21.5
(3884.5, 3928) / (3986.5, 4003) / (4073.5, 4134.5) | 0.4 Ang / 15.9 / 19.3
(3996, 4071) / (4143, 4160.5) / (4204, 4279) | 2.1 Ang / 22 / 20.5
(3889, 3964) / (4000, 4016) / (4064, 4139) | 0.7 Ang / 15.5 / 18.9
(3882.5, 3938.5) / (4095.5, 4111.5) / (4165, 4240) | -3.0 Ang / 15.8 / 20.7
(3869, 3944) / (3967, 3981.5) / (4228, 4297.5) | 2.1 Ang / 15.6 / 21.8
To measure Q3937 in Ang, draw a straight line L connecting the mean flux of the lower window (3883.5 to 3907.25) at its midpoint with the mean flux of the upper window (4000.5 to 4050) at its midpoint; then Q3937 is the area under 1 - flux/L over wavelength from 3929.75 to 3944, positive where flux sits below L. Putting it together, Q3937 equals 3.2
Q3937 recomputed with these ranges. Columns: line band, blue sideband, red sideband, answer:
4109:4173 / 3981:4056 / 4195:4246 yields 8.8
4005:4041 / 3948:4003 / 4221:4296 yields -2.2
